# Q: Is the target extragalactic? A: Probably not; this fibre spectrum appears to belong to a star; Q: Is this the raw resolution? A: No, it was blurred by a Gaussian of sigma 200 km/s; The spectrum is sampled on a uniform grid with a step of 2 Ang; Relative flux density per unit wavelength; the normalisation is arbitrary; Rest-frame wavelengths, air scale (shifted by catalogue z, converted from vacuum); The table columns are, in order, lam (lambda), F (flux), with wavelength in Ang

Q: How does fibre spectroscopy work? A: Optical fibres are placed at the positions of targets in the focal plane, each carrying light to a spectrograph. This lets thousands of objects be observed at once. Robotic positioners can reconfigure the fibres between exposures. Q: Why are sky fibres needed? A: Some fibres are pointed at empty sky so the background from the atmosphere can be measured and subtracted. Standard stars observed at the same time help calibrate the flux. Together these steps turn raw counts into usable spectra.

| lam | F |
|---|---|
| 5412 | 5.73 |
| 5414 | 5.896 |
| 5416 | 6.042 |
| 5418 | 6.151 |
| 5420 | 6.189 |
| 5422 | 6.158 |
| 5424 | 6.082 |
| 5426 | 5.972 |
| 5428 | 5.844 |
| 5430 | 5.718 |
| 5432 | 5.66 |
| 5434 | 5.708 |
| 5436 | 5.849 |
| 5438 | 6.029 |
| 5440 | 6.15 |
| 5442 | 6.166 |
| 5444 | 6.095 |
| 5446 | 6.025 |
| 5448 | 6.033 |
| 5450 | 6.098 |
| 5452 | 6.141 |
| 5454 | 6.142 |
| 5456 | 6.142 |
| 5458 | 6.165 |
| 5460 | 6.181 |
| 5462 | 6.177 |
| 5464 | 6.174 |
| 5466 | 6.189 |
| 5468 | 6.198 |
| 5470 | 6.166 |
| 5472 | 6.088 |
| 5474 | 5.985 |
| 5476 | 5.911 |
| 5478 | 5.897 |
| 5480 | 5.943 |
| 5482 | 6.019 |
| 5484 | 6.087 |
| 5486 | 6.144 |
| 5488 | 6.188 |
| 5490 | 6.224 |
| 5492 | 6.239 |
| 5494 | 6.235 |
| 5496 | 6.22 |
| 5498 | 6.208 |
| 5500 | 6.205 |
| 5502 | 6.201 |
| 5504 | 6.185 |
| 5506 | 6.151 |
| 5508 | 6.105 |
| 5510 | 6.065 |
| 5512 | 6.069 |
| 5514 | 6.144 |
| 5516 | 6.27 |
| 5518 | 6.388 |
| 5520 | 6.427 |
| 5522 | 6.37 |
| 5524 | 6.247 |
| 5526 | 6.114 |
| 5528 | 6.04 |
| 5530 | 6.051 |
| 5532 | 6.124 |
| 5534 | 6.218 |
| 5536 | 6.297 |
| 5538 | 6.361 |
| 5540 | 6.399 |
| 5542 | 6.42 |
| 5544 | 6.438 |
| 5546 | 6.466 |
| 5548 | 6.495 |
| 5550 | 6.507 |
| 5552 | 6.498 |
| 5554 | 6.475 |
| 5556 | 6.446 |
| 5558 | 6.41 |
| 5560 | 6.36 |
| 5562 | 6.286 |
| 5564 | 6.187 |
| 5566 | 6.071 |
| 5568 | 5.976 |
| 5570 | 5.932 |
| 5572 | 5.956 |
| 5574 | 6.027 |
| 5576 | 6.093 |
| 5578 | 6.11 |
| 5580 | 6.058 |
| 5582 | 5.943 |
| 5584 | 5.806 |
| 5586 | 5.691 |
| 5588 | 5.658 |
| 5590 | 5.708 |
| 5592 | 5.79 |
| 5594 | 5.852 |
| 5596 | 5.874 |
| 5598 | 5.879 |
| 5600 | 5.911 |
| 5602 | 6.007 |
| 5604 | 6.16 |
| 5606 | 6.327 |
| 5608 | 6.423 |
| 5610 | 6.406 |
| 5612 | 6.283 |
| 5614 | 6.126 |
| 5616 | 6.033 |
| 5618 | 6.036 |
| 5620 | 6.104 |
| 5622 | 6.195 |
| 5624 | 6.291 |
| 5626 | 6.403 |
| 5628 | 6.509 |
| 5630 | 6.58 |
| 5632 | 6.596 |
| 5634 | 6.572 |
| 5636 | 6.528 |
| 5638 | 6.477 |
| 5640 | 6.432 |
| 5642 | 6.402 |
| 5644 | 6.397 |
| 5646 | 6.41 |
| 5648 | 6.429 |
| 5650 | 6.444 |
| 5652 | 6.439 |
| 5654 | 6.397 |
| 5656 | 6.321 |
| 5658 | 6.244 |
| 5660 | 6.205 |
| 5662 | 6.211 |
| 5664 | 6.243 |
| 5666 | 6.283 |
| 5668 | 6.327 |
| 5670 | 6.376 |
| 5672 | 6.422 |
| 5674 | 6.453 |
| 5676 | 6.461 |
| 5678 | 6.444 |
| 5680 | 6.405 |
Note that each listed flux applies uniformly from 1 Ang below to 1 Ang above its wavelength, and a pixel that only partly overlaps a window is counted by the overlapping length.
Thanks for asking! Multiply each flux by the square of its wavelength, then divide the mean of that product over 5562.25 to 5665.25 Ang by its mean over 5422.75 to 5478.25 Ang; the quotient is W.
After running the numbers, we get 1.09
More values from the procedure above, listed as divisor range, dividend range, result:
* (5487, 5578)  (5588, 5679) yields 1.04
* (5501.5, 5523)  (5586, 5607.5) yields 0.98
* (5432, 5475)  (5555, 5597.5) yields 1.03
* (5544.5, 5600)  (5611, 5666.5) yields 1.07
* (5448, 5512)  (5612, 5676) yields 1.10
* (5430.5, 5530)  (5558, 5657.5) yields 1.06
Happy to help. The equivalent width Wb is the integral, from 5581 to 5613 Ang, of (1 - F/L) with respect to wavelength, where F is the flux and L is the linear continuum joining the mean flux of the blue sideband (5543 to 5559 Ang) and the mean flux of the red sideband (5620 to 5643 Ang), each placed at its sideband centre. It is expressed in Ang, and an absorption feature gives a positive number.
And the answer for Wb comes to 2.3 Ang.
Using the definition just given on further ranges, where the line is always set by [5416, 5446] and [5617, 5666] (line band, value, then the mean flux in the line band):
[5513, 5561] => -1.2 Ang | 6.33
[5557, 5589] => 1.1 Ang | 6.04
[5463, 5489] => 0.0 Ang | 6.08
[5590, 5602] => 0.8 Ang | 5.86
